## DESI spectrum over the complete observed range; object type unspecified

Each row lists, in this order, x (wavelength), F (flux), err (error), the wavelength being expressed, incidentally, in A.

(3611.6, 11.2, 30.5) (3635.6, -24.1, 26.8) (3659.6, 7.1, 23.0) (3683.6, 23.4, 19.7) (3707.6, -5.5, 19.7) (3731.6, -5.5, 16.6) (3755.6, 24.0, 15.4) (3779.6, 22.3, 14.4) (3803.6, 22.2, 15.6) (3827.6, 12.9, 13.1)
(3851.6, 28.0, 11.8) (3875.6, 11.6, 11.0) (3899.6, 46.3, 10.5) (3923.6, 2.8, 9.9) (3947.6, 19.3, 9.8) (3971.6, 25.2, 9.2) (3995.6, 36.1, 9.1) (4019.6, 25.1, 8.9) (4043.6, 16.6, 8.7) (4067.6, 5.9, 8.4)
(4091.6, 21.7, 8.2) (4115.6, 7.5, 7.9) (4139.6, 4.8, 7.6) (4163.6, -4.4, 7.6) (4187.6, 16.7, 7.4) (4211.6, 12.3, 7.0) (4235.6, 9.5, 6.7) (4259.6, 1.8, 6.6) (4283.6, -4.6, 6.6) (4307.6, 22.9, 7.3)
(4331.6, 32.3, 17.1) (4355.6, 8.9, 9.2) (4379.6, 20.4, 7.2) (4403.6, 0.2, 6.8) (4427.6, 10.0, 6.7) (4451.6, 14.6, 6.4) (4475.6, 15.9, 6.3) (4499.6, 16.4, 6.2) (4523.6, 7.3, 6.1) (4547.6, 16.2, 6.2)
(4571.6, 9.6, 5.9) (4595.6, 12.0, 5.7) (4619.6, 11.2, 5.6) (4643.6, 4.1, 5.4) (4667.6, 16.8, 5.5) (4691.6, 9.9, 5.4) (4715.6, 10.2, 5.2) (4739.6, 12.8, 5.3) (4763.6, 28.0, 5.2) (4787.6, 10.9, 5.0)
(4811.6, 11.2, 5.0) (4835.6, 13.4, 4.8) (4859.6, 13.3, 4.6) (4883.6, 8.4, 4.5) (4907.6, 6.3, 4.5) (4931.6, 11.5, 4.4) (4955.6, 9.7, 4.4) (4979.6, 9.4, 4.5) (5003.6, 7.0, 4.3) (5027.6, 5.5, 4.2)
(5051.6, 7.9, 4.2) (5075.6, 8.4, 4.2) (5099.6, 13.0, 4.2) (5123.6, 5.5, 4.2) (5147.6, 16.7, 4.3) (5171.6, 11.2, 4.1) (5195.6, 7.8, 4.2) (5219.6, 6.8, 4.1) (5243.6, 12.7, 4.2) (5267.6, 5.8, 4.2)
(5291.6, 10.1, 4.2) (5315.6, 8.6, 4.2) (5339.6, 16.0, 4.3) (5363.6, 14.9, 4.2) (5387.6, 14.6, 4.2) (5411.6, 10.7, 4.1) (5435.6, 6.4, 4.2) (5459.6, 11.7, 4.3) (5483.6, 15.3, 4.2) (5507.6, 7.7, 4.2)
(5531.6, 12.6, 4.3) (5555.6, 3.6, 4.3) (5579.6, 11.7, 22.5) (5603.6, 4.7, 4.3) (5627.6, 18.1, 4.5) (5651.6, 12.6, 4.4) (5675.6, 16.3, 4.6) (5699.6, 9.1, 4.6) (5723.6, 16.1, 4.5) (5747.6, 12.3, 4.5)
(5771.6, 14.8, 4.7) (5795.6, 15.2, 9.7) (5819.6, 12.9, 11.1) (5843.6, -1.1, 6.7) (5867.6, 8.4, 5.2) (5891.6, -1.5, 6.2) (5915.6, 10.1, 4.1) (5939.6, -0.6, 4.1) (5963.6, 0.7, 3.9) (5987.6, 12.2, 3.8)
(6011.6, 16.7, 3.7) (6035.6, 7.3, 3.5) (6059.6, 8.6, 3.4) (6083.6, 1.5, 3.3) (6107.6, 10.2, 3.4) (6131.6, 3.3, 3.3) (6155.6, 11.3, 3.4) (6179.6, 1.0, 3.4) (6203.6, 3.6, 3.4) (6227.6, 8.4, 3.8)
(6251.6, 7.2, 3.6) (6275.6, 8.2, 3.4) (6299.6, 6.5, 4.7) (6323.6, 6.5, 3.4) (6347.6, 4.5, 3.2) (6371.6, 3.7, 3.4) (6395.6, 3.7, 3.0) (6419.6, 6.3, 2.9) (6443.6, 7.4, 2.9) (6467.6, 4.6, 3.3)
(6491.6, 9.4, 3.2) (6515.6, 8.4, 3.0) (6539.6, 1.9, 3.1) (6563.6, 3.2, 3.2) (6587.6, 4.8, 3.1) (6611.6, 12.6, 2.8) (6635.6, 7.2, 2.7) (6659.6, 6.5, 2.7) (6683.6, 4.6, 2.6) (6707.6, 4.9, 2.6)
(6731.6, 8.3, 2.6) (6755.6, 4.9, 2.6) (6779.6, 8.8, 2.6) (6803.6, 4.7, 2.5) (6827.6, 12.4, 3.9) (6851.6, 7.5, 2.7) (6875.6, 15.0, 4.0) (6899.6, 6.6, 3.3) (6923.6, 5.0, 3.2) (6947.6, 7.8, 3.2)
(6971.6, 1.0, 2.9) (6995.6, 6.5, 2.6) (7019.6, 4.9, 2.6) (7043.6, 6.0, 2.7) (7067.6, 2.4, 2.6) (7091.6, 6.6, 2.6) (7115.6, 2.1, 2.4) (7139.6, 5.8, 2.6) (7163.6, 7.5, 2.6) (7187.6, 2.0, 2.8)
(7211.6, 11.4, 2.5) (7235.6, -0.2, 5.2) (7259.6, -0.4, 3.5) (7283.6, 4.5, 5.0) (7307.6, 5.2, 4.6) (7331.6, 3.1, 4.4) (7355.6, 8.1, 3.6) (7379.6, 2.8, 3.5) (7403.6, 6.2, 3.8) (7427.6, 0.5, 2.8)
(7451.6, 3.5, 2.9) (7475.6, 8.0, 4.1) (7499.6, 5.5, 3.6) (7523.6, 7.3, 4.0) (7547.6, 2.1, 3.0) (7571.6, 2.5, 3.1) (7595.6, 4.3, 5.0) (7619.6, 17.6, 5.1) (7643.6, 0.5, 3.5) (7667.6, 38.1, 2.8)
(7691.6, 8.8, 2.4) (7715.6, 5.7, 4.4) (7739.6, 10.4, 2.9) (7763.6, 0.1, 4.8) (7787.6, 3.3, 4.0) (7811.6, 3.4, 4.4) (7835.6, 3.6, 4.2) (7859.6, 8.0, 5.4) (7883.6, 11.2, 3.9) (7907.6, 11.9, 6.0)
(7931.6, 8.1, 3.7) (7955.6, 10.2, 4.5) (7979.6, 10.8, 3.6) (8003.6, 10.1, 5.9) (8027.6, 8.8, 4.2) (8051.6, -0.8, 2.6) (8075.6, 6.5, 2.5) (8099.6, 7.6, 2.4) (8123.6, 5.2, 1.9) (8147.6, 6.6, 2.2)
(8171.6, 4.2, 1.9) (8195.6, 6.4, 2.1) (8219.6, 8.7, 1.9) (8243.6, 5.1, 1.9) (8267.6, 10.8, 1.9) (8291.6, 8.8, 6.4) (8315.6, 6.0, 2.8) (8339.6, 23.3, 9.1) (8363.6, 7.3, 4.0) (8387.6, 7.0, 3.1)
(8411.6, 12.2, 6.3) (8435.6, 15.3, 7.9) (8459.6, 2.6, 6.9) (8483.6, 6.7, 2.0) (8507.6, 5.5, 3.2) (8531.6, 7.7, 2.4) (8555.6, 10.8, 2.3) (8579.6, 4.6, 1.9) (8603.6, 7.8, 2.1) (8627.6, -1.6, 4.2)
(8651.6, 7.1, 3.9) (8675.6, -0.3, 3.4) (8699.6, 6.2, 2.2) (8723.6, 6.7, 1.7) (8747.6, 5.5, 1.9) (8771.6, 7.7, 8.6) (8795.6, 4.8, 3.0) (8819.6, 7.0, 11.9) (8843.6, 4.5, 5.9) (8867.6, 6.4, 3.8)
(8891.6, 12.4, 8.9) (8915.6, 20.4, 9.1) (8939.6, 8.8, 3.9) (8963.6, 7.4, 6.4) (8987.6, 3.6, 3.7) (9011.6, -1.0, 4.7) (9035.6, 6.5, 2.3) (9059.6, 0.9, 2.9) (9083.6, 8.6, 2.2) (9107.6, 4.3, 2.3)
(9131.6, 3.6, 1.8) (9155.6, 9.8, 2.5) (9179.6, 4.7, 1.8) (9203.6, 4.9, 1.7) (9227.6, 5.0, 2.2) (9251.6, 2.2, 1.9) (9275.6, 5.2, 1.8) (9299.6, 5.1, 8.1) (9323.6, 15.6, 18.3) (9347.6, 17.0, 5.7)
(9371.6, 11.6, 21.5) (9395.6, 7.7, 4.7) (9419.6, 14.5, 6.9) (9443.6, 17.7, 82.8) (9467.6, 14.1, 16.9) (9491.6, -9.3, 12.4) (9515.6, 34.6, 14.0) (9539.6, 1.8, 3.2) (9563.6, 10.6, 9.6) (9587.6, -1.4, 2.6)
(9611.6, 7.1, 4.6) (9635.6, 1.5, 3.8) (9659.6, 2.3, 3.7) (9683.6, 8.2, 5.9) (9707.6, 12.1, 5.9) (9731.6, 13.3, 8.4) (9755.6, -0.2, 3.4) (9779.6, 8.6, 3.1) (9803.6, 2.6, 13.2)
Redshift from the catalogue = 1.06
